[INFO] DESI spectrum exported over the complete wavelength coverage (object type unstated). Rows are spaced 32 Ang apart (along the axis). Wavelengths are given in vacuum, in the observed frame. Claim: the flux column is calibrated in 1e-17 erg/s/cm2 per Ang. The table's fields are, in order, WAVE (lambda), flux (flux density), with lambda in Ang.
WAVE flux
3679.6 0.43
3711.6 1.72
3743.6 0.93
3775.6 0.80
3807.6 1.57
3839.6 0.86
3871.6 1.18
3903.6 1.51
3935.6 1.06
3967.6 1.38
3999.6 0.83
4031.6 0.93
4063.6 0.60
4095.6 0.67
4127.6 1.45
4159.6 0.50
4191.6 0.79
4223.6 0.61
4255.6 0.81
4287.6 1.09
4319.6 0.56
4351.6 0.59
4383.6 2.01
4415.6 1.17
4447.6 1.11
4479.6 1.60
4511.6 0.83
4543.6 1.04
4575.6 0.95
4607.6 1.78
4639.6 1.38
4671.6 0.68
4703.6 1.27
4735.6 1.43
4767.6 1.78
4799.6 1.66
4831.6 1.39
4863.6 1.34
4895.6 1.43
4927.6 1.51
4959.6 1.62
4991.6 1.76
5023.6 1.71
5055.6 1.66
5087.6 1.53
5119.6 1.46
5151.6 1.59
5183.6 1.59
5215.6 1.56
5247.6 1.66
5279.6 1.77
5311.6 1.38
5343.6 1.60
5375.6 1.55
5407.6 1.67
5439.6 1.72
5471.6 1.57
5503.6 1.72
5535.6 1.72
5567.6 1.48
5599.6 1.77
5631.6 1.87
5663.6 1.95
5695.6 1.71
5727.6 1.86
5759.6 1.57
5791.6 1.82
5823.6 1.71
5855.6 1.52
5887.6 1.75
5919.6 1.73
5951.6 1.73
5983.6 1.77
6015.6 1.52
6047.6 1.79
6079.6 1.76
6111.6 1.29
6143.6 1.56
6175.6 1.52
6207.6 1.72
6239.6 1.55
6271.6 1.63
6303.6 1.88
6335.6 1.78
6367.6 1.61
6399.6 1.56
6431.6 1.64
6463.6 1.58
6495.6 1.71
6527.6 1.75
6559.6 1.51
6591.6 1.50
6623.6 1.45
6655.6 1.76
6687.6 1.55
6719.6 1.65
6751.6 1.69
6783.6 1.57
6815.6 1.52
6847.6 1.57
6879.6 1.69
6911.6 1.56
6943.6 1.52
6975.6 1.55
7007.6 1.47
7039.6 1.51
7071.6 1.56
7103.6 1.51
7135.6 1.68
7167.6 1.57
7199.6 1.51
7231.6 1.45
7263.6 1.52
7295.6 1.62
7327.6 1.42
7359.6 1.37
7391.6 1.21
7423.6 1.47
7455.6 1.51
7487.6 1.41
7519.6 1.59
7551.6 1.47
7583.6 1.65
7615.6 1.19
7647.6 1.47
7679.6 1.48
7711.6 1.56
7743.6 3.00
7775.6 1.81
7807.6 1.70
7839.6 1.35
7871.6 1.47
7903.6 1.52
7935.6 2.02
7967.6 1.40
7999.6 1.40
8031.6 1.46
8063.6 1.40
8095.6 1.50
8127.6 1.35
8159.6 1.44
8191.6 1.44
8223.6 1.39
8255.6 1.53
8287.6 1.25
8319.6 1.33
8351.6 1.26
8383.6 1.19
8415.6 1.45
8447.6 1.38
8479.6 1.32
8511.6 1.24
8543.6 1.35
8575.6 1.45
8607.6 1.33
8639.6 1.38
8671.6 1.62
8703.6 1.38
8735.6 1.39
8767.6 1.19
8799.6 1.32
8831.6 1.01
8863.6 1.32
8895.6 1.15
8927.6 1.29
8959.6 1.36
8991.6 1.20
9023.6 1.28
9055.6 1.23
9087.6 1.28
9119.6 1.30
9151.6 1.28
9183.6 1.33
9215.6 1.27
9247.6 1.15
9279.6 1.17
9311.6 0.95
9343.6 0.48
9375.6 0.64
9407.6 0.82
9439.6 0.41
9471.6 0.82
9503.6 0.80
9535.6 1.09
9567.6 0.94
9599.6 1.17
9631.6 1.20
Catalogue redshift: 0.179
